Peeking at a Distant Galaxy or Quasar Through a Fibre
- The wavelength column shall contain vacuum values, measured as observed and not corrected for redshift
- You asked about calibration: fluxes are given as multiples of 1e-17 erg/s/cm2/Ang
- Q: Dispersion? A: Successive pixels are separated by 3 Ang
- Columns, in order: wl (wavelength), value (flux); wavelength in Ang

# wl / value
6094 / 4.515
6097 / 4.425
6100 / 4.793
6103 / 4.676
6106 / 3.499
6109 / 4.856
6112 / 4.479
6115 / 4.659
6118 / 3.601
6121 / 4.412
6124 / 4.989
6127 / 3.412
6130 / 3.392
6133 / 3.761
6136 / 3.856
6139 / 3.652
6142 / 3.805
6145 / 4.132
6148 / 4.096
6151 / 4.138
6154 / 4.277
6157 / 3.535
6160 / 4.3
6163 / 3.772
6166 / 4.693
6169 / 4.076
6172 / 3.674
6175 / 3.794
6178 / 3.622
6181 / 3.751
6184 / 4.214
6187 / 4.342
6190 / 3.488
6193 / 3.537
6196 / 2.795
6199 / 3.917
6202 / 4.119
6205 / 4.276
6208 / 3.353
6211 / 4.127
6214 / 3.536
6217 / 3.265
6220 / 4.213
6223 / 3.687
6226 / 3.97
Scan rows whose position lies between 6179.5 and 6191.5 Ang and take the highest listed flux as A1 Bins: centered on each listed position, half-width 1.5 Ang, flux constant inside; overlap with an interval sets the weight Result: 4.342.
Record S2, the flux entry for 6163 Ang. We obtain 3.772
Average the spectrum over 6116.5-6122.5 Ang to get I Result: 4.01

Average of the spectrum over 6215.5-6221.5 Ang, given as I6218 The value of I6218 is 3.74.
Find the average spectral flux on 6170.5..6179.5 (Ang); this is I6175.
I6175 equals 3.7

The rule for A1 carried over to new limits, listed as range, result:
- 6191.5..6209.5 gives 4.276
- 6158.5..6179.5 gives 4.693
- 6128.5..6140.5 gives 3.856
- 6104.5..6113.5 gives 4.856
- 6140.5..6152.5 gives 4.138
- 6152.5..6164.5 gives 4.3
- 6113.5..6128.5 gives 4.989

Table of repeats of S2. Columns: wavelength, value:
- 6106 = 3.499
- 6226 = 3.97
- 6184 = 4.214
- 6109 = 4.856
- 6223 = 3.687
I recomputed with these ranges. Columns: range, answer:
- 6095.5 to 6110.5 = 4.45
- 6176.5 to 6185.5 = 3.86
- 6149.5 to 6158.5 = 3.98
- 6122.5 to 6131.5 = 3.93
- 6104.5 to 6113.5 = 4.28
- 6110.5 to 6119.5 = 4.25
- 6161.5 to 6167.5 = 4.23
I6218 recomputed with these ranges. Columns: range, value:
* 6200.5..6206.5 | 4.2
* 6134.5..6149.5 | 3.91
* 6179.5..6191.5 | 3.95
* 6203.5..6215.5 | 3.82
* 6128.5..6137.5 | 3.67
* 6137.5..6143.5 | 3.73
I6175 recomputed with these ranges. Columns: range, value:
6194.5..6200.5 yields 3.36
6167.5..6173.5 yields 3.88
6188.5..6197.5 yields 3.27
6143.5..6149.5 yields 4.11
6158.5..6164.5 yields 4.04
